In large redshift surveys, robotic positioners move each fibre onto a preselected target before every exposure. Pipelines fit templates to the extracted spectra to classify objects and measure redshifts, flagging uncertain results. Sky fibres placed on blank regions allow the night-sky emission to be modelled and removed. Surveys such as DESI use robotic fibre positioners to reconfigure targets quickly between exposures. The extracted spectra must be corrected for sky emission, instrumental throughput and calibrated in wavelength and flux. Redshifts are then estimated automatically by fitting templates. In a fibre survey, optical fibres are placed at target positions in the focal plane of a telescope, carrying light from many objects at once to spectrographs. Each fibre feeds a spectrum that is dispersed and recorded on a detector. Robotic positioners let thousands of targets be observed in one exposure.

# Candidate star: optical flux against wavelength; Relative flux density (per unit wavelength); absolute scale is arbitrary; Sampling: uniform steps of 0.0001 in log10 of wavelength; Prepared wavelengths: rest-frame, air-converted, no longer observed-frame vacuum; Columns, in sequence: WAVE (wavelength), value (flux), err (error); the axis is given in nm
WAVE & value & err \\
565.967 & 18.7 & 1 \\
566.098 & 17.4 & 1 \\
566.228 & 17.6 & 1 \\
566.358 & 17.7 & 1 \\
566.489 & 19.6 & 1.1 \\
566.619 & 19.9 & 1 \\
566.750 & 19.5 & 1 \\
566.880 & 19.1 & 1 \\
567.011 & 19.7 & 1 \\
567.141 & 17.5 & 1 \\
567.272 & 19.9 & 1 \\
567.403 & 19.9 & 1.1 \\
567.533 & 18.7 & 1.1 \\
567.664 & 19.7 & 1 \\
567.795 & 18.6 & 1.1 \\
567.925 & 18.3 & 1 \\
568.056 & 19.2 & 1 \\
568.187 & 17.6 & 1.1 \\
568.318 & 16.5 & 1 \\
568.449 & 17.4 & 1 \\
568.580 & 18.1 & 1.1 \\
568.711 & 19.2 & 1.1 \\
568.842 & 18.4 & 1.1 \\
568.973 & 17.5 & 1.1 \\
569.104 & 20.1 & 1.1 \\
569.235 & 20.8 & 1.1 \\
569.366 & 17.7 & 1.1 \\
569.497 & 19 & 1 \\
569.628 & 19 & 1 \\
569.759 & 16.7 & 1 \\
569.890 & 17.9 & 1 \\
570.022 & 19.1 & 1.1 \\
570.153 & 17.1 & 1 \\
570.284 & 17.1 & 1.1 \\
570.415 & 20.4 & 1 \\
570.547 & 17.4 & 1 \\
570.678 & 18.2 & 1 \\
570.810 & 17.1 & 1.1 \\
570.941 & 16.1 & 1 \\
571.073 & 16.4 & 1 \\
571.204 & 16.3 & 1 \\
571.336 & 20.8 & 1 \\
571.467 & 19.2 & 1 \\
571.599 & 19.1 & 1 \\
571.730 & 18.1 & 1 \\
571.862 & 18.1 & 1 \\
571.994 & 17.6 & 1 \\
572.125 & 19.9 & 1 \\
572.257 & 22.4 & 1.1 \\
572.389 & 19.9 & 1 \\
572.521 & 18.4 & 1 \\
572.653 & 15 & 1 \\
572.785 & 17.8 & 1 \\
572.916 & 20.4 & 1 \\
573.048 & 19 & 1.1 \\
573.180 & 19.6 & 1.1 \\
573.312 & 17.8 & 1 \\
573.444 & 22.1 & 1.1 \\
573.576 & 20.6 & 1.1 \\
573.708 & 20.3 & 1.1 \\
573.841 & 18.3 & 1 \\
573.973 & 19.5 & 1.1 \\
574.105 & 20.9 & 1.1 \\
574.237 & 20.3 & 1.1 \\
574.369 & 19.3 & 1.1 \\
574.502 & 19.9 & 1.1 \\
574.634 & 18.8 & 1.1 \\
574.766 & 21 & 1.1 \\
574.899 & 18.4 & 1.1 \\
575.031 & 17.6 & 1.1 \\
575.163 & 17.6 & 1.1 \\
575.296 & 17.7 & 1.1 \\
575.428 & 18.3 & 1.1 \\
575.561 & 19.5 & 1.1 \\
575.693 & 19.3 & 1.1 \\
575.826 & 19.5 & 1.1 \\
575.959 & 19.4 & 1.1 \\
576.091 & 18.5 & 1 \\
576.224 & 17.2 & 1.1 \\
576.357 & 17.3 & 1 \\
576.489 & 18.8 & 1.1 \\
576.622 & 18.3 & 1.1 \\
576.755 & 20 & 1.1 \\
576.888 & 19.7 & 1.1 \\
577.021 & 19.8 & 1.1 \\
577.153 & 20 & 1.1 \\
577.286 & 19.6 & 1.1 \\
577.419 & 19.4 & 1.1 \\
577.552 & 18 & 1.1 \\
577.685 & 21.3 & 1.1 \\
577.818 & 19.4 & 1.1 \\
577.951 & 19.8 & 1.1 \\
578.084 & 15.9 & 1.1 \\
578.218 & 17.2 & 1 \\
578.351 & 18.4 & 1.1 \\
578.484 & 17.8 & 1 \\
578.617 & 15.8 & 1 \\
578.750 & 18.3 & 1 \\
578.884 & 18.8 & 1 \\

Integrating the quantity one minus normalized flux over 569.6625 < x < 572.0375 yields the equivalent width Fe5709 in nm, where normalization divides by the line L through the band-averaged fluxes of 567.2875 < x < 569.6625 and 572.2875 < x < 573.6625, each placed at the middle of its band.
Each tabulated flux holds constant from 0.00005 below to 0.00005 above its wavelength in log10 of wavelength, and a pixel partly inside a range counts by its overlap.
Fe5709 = 0.12 nm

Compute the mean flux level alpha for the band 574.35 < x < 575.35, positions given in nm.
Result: 18.8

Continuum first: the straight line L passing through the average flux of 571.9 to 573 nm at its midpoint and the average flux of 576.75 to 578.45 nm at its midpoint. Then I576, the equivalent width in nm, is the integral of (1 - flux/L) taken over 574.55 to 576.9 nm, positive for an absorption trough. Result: 0.04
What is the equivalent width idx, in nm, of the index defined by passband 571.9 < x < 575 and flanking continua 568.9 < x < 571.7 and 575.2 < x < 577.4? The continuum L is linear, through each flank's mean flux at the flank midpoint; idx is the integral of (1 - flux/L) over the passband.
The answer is -0.14 nm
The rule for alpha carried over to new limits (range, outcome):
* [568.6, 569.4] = 19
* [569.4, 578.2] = 18.8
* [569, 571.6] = 18.2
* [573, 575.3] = 19.4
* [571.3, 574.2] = 19.3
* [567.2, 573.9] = 18.6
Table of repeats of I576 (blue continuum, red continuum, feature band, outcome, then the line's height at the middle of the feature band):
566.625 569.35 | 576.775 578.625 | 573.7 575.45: -0.03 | 18.8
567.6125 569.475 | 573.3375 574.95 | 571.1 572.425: 0.02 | 19.3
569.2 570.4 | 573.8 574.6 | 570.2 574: 0.07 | 19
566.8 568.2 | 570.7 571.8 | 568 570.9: 0.03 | 18.4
